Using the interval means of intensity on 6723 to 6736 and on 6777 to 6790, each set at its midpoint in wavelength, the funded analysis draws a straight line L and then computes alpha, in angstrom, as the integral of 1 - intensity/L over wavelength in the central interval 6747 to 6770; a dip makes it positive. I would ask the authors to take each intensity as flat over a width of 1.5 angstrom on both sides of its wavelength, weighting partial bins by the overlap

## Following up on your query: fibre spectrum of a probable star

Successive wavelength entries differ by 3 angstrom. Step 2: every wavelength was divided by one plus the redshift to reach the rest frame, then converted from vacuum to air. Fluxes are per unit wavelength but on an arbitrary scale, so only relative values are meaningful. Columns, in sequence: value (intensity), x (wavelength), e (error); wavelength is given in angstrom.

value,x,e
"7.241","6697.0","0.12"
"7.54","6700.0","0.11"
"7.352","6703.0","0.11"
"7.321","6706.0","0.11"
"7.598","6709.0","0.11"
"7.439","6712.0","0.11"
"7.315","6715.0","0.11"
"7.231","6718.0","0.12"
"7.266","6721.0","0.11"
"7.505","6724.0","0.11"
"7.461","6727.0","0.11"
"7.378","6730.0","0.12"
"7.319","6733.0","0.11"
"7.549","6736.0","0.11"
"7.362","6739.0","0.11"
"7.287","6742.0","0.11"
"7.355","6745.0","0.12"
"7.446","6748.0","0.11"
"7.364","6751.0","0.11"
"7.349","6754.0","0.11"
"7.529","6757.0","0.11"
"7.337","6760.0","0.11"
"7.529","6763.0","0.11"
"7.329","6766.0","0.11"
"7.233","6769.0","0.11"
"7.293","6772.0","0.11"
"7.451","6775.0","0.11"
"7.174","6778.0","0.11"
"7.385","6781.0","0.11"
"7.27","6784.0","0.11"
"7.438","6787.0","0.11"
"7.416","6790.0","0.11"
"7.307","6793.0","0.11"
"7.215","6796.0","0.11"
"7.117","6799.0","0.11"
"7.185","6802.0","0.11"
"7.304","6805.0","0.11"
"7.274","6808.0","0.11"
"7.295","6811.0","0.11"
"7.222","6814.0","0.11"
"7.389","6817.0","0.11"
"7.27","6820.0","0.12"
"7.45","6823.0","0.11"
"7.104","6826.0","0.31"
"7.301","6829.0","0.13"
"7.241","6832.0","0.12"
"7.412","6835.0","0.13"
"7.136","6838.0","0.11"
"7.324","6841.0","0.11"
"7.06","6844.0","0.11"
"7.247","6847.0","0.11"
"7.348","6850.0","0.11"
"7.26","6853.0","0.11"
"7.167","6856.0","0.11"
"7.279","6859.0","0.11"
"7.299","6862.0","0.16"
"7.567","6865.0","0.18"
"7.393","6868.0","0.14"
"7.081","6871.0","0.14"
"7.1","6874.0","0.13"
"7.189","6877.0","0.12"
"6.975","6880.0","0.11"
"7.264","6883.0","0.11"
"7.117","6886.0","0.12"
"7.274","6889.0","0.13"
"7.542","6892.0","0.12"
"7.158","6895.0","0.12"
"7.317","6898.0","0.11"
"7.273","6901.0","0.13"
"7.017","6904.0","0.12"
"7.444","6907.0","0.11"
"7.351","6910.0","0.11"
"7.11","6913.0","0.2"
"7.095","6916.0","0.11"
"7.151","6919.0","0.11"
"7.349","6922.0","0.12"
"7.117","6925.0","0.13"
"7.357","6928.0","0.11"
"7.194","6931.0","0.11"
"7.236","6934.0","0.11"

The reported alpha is -0.04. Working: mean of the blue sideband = 7.43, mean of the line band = 7.39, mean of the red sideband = 7.33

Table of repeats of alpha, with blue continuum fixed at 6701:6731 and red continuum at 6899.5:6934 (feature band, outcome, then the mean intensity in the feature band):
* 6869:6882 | 0.3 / 7.1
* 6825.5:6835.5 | 0.0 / 7.27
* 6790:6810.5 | 0.2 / 7.25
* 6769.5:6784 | 0.1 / 7.31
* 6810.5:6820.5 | 0.0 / 7.3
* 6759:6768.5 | 0.0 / 7.38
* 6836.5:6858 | 0.2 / 7.22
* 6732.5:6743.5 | 0.0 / 7.38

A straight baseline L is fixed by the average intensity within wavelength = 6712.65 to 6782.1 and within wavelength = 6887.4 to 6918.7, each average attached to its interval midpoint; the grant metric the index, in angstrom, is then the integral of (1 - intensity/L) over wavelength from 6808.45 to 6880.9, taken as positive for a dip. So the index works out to 0.39 angstrom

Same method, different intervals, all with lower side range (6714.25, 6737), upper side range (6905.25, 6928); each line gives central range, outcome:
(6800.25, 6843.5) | 0.20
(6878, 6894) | 0.06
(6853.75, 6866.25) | -0.07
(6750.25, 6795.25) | -0.10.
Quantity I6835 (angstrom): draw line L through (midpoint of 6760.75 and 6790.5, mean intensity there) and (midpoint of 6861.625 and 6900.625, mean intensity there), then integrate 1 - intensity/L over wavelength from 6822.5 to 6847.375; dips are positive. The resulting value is 0.2 angstrom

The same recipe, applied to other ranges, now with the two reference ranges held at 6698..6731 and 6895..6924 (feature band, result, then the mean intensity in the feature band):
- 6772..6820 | 0.2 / 7.3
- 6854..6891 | 0.2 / 7.23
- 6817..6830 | 0.0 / 7.29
